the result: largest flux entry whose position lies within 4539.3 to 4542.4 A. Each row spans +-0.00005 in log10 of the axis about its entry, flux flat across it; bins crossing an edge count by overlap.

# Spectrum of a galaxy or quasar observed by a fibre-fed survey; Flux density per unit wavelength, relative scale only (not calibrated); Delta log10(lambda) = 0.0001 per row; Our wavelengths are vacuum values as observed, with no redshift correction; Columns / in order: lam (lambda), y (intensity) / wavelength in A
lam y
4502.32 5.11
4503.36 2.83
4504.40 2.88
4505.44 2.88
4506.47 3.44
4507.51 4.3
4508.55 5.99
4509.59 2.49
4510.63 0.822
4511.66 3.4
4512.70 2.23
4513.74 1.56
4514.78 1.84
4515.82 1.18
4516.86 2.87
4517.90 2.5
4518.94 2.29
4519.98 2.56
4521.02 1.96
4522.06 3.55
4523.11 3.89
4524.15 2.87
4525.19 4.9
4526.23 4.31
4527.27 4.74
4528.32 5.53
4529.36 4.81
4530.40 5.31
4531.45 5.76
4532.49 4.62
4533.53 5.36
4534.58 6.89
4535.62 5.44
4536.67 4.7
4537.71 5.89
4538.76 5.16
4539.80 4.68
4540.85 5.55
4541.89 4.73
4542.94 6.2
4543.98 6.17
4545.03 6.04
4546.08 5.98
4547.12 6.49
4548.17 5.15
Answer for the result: 5.55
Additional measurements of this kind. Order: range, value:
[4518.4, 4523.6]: 3.89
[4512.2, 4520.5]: 2.87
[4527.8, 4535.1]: 6.89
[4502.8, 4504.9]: 2.88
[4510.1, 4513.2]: 3.4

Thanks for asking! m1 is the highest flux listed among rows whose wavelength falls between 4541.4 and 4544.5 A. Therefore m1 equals 6.2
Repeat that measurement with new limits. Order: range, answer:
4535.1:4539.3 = 5.89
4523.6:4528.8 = 5.53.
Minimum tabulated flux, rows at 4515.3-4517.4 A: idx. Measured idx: 1.18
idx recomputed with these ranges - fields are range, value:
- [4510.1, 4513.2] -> 0.822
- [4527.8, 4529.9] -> 4.81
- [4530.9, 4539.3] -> 4.62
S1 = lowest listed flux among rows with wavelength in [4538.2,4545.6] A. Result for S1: 4.68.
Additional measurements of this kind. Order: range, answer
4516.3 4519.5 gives 2.29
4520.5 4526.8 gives 1.96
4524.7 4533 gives 4.31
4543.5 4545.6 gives 6.04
